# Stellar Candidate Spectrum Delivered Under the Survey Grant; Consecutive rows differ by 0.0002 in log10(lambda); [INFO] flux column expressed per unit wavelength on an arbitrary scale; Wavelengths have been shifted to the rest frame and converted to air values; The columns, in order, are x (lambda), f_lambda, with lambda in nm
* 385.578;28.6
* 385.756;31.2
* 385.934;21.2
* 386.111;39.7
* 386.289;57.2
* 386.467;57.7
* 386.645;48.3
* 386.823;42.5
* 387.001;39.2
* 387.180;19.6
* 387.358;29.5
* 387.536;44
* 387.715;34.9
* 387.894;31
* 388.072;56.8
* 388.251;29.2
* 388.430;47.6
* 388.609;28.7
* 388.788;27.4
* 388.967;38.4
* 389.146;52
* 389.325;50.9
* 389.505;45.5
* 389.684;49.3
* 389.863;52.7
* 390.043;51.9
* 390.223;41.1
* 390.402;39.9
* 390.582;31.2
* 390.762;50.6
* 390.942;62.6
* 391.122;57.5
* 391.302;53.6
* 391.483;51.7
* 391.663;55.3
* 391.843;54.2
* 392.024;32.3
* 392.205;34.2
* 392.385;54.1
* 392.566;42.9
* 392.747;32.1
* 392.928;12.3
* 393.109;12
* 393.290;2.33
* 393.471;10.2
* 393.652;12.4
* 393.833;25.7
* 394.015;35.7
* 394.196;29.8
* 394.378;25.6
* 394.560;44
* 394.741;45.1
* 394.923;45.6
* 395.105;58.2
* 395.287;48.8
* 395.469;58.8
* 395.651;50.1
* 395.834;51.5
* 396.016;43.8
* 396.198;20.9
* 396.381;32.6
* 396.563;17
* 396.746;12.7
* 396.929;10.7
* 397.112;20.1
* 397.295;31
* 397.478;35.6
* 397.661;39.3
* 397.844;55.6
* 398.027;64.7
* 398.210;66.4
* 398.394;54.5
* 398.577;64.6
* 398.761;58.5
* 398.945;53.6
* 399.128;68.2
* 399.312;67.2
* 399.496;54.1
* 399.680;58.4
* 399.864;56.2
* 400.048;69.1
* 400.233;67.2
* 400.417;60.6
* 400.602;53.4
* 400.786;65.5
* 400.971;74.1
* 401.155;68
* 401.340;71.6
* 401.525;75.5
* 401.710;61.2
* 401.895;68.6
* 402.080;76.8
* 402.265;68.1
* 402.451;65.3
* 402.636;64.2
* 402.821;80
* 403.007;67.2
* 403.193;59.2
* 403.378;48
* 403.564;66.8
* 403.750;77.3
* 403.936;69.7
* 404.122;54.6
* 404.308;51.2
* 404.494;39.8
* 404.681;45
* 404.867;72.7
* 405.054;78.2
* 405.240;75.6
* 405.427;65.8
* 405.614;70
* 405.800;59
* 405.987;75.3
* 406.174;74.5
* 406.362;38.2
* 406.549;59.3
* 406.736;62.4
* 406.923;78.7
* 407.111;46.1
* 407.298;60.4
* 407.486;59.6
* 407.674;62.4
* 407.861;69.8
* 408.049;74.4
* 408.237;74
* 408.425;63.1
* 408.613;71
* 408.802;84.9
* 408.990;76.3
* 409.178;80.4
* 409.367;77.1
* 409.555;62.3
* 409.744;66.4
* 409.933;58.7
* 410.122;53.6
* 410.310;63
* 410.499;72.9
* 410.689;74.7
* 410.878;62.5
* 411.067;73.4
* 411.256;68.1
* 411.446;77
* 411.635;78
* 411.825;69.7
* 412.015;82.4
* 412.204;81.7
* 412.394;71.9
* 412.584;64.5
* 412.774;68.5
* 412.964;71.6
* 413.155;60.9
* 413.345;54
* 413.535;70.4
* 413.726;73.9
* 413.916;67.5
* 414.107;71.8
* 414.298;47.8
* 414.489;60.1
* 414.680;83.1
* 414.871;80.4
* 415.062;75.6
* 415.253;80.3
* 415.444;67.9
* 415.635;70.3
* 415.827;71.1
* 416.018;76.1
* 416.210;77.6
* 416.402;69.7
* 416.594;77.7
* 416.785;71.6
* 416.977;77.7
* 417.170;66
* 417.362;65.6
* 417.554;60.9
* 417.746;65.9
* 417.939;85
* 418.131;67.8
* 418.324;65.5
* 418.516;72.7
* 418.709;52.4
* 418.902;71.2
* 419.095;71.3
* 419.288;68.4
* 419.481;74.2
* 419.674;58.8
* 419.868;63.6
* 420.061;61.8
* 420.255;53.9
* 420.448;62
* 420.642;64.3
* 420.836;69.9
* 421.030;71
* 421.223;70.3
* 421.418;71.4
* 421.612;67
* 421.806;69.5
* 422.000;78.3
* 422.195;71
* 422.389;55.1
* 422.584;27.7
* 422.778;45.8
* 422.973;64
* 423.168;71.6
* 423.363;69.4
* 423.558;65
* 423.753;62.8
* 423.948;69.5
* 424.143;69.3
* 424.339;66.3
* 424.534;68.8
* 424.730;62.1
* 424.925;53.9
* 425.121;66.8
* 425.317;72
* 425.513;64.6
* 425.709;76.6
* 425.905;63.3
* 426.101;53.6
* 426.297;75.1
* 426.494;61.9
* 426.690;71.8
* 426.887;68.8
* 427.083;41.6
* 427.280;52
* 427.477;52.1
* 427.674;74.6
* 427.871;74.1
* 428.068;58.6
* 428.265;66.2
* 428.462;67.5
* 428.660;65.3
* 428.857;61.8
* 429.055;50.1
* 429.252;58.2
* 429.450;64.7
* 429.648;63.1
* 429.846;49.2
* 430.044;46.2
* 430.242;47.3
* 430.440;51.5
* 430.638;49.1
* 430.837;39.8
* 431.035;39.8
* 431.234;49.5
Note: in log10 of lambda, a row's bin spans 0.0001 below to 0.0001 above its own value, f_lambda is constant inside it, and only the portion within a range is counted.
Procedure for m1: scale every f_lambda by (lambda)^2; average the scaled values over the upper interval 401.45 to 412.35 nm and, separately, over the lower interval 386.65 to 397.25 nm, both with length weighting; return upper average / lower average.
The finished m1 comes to 1.92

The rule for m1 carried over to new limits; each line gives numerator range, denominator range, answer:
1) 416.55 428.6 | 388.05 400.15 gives 1.77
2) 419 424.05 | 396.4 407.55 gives 1.20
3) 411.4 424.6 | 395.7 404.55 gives 1.33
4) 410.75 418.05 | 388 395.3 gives 2.01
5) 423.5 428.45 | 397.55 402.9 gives 1.15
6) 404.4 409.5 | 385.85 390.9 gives 1.75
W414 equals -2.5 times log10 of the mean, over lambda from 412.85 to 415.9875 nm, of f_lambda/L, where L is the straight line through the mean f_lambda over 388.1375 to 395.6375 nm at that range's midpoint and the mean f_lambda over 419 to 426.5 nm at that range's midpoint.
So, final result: -0.189 mag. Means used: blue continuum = 40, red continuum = 65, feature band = 69.3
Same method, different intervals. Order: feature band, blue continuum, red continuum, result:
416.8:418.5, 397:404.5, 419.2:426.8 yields -0.093 mag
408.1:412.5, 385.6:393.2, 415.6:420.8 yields -0.174 mag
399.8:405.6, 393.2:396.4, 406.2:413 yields -0.227 mag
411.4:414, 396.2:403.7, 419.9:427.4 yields -0.175 mag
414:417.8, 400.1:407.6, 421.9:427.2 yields -0.113 mag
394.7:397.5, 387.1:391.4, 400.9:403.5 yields 0.461 mag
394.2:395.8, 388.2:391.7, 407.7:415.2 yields 0.121 mag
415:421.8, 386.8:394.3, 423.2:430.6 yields -0.216 mag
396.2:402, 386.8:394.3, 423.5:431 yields -0.209 mag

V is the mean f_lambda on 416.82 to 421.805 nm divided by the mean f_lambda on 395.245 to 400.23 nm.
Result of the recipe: 1.42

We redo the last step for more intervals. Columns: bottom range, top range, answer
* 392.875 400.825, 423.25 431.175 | 1.43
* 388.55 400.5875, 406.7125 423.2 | 1.58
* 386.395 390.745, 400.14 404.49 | 1.58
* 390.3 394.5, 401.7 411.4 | 1.85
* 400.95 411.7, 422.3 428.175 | 0.94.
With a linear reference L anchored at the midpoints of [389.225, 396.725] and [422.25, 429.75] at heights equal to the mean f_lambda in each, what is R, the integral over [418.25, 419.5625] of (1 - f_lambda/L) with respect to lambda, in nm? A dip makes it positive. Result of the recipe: -0.235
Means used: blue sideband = 39.4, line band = 68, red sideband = 62.6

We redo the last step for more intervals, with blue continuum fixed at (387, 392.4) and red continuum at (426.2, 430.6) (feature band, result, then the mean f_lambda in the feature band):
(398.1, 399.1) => -0.28 nm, 60.2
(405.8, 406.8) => -0.22 nm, 61.6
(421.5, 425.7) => -0.46 nm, 64.1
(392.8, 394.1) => 0.83 nm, 16.2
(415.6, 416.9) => -0.45 nm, 73.7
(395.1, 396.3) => -0.02 nm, 46.5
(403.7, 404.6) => -0.14 nm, 57.4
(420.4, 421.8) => -0.28 nm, 68.3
